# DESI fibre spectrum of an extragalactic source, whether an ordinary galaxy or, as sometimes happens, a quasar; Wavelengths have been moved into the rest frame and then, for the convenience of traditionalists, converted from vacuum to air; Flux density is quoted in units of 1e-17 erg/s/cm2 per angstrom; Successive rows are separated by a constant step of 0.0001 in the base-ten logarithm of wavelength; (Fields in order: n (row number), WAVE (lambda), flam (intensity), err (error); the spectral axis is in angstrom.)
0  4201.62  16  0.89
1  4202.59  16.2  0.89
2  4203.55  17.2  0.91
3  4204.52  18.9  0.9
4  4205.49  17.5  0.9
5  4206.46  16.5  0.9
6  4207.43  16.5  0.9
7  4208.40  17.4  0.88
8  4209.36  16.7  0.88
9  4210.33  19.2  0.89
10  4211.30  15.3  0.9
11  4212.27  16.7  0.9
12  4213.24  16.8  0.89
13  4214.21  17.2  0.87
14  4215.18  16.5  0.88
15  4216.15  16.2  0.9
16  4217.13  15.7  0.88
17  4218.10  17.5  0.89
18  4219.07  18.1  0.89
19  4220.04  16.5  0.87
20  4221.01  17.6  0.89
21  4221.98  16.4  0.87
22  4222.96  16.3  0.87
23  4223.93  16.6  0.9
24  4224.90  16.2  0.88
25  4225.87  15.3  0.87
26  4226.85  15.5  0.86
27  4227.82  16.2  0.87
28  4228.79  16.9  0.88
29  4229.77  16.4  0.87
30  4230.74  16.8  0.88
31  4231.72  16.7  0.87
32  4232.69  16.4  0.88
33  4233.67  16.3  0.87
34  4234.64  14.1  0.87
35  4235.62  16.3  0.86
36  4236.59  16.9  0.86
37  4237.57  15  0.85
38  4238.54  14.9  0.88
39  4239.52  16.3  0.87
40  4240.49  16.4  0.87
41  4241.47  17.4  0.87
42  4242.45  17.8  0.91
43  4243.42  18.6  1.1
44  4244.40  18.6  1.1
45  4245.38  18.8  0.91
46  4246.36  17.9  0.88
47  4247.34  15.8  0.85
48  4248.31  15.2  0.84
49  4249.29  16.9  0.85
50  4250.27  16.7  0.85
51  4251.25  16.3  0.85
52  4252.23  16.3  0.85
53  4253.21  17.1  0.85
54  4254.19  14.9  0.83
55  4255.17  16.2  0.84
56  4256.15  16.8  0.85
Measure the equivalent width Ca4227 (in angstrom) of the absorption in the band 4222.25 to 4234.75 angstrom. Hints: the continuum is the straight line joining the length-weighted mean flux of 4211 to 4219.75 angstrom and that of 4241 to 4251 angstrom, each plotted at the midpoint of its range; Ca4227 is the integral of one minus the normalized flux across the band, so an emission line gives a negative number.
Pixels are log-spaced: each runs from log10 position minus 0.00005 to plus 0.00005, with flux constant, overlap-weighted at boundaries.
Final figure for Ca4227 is 0.6 angstrom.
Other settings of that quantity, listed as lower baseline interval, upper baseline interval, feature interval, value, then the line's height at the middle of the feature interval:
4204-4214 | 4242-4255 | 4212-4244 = 1.0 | 17.1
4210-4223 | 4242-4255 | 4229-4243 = 0.5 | 16.9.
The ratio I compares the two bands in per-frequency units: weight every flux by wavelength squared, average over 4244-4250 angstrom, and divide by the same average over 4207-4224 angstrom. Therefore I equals 1.0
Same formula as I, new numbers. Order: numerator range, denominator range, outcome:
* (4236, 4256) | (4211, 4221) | 1.01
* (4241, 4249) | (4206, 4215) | 1.05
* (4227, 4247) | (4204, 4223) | 0.99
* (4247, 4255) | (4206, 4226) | 0.98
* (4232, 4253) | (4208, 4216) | 0.99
